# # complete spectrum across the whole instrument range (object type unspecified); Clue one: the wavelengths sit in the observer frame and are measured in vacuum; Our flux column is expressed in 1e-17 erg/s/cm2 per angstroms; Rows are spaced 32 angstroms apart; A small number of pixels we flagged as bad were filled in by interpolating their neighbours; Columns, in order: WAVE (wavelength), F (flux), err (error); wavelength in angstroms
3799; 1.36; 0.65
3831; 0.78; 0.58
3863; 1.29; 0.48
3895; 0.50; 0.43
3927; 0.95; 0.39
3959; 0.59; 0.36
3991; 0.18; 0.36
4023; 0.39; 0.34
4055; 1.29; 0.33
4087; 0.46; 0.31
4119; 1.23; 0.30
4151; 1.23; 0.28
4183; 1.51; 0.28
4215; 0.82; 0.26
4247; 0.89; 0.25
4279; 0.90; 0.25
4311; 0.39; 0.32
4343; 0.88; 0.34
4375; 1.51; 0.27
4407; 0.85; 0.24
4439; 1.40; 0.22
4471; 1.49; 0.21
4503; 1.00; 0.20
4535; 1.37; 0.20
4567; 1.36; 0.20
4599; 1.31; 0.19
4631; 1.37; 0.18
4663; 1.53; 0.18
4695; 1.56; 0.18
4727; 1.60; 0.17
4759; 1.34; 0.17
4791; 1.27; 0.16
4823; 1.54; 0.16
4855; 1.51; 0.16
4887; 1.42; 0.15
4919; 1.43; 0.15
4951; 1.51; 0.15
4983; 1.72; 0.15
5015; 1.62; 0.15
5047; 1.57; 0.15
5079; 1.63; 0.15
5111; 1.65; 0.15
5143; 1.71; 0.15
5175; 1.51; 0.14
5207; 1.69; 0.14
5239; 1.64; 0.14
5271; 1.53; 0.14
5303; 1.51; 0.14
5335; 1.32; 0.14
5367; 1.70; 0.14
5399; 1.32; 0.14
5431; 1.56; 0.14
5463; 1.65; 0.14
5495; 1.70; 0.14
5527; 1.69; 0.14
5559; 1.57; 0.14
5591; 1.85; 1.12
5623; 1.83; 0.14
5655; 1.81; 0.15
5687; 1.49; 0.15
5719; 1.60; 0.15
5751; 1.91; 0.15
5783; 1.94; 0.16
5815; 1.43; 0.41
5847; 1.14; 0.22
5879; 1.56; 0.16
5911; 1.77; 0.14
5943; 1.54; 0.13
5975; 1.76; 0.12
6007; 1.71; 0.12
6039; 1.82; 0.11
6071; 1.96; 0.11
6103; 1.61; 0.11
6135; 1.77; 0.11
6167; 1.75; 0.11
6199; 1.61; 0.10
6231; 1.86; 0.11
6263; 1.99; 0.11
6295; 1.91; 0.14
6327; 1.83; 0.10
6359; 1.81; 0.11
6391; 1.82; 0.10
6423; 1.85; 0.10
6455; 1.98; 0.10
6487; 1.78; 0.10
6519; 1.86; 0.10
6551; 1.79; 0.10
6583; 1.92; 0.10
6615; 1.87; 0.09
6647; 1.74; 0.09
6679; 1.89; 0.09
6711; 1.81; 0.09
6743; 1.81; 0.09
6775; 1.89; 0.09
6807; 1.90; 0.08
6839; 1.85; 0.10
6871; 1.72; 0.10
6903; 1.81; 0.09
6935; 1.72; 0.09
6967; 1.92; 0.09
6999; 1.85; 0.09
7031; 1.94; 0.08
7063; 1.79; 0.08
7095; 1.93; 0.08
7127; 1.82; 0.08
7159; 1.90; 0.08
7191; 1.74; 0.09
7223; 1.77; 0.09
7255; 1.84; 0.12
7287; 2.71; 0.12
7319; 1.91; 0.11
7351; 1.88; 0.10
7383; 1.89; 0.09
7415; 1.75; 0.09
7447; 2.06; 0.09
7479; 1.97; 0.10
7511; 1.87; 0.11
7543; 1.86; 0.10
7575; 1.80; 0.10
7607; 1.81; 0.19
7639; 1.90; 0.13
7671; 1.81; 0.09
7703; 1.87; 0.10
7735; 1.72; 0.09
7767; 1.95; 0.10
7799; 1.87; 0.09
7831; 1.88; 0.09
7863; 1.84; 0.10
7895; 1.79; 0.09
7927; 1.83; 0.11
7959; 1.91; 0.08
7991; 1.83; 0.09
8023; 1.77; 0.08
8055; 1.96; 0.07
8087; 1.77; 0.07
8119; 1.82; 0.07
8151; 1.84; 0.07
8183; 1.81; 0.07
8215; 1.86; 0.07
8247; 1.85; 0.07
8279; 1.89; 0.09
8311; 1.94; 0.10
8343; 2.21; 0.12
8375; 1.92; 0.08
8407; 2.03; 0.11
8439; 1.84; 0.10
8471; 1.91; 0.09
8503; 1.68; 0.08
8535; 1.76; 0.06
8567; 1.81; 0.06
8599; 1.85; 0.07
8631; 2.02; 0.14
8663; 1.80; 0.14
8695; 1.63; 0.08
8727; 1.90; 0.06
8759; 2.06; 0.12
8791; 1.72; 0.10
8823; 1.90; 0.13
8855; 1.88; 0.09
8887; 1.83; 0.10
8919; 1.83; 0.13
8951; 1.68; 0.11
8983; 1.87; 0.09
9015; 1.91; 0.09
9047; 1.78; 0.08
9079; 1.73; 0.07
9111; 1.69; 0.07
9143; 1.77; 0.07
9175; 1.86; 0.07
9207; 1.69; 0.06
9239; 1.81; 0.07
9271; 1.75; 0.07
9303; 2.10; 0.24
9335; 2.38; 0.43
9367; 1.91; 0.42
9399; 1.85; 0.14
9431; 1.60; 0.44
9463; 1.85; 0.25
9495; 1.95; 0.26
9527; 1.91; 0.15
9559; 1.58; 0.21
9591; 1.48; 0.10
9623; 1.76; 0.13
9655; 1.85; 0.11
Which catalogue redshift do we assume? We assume 0.11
